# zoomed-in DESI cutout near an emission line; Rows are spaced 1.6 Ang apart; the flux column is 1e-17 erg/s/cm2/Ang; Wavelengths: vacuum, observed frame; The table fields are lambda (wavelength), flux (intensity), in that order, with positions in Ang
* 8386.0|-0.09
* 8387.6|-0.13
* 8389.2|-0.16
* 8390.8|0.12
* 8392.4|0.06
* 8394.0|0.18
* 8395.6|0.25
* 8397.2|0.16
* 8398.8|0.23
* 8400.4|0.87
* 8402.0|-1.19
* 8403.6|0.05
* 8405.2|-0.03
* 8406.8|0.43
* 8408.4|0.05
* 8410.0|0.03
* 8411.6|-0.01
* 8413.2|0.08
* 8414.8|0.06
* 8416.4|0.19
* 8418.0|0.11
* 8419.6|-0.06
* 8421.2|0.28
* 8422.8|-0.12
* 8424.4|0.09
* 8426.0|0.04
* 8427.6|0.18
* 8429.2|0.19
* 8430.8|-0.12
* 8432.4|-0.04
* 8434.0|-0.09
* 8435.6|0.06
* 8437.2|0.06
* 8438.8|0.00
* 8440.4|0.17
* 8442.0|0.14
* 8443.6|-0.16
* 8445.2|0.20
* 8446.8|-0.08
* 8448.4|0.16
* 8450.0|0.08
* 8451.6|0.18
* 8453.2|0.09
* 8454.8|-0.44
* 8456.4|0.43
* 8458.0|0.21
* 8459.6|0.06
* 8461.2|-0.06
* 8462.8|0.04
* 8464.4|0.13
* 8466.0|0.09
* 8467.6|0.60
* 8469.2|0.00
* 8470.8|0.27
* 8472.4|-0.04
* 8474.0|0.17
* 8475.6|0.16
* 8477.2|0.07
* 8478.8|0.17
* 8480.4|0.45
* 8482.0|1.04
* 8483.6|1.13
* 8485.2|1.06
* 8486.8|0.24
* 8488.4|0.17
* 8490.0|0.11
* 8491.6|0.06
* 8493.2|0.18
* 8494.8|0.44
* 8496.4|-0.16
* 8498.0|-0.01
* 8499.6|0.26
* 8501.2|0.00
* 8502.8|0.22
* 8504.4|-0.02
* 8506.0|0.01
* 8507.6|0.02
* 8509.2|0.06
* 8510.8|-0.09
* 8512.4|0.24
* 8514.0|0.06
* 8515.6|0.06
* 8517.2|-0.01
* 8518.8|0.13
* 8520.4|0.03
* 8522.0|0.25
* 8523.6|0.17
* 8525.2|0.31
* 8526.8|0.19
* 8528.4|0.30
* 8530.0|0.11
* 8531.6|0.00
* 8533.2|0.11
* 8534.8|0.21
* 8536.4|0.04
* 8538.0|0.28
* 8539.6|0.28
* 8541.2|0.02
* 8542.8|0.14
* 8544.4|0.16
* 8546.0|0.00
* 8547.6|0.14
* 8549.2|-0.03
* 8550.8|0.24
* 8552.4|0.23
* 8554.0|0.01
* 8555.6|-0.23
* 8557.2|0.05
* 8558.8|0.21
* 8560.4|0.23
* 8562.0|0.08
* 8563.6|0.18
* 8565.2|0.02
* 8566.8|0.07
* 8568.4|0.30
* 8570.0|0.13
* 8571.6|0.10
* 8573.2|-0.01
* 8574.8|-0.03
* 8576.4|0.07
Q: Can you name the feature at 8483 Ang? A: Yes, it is H-gamma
